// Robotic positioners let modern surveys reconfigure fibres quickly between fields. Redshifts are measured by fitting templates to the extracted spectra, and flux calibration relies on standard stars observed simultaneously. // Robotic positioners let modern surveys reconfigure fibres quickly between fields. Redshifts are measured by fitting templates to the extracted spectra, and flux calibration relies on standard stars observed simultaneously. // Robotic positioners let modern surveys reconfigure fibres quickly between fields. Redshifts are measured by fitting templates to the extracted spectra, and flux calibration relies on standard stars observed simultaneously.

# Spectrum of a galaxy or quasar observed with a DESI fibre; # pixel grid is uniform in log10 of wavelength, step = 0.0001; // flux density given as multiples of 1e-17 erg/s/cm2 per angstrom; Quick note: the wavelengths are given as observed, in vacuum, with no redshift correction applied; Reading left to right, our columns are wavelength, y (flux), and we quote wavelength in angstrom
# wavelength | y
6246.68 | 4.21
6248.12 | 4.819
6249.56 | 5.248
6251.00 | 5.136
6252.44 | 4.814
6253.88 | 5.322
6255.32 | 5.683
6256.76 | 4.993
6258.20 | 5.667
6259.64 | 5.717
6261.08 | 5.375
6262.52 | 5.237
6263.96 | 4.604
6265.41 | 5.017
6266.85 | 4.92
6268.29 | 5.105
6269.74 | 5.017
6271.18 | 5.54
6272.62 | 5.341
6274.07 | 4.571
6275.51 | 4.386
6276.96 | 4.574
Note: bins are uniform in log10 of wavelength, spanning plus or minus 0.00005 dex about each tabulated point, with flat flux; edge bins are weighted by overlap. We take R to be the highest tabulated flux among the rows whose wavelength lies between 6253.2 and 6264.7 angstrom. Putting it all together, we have 5.717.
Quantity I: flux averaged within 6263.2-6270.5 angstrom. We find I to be 4.94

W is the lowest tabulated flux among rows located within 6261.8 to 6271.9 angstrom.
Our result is 4.604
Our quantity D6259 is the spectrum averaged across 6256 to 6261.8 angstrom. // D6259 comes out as 5.44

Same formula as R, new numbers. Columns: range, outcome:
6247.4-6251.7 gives 5.248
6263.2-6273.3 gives 5.54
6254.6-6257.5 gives 5.683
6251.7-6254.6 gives 5.322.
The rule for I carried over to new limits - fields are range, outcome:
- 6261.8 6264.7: 4.91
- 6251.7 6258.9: 5.3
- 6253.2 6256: 5.5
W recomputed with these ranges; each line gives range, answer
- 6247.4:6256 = 4.814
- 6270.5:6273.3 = 5.341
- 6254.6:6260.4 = 4.993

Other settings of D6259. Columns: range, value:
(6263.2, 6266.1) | 4.81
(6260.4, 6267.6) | 5.03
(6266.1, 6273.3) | 5.19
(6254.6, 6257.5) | 5.34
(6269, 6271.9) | 5.28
